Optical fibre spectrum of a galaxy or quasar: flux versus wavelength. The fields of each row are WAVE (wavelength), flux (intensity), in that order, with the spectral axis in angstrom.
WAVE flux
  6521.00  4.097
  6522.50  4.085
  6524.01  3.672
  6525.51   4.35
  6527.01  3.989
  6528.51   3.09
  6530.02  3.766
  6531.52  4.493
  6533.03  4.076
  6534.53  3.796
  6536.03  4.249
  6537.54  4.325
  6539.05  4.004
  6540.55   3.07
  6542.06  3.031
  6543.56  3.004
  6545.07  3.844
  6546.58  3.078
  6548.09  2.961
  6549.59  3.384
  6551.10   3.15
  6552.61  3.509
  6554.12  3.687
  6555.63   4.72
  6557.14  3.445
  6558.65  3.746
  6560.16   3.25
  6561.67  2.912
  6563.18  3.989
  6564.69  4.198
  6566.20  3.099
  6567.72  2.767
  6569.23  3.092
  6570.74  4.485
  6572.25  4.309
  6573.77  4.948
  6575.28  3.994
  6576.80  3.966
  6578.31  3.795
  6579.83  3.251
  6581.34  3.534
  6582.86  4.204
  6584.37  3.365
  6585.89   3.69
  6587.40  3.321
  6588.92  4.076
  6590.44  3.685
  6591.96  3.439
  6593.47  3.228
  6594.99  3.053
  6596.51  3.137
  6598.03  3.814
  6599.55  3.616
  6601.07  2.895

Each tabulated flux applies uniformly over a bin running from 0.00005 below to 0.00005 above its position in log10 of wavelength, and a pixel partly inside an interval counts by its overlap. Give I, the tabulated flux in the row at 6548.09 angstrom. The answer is 2.961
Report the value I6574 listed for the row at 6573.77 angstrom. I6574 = 4.948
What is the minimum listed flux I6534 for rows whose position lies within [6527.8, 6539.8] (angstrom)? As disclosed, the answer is 3.09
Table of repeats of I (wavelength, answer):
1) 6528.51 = 3.09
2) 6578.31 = 3.795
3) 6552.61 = 3.509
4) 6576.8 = 3.966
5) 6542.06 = 3.031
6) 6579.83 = 3.251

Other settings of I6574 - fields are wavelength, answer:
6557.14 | 3.445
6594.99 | 3.053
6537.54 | 4.325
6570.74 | 4.485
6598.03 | 3.814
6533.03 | 4.076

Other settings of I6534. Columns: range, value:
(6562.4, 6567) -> 3.099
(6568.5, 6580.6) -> 3.092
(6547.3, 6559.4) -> 2.961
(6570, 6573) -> 4.309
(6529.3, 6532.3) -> 3.766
